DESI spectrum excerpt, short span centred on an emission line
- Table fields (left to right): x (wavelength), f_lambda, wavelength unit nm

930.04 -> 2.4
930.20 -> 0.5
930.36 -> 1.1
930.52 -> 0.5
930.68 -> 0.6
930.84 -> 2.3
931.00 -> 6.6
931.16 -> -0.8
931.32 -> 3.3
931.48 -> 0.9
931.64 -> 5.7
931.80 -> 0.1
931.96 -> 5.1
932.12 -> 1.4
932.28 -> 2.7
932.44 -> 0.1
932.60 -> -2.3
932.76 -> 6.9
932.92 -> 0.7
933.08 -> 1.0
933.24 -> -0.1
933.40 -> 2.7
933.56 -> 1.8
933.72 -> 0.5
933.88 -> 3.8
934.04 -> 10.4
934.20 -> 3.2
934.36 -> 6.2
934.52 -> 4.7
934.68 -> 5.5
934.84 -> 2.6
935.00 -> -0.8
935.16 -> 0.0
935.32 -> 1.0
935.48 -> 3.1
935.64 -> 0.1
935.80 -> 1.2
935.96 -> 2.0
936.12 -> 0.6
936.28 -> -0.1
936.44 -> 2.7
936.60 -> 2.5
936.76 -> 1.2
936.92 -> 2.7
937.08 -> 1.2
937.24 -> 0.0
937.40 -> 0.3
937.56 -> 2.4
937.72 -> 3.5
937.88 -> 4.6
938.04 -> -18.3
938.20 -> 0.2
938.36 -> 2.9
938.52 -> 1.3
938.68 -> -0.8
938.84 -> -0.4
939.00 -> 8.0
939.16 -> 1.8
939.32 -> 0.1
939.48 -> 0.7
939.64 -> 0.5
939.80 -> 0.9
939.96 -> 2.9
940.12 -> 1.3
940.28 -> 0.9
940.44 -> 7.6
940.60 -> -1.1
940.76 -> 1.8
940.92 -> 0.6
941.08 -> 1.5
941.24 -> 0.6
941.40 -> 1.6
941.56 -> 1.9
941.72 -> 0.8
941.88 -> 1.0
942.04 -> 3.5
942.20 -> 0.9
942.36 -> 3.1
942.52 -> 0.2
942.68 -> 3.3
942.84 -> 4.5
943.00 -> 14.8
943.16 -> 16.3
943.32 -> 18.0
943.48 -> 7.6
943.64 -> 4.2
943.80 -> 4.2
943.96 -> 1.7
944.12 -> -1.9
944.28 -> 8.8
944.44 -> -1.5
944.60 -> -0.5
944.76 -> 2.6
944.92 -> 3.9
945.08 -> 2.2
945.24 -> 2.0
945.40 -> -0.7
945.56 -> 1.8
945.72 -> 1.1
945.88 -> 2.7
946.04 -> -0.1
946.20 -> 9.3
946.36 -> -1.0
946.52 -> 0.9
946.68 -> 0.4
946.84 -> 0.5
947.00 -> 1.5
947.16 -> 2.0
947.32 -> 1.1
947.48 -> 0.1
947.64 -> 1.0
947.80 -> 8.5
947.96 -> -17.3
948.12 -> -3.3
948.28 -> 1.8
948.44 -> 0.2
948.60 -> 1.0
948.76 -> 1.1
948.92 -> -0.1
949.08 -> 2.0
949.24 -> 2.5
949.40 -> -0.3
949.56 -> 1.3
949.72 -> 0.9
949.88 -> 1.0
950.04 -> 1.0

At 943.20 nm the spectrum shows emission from [O III] 5007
